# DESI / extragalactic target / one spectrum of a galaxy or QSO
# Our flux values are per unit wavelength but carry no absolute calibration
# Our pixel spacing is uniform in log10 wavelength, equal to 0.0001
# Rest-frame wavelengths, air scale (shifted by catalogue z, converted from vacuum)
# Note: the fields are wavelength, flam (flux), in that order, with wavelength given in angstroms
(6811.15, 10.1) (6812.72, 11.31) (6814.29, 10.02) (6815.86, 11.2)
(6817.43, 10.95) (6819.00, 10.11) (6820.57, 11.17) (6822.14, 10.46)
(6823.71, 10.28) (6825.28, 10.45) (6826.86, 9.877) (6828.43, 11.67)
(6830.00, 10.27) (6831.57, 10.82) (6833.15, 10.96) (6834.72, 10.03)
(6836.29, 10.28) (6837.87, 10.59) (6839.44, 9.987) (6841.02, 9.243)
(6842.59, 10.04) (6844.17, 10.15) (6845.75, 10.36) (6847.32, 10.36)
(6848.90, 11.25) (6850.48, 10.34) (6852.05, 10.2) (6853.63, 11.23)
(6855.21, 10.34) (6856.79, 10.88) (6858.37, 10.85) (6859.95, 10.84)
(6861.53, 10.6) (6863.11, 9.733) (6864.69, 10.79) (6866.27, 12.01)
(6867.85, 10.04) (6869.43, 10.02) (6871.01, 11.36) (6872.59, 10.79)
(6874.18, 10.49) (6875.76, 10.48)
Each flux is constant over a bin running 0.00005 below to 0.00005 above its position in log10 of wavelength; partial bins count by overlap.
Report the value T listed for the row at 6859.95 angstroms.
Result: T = 10.84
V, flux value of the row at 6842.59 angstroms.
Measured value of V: 10.04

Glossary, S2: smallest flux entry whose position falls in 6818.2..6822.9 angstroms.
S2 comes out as 10.11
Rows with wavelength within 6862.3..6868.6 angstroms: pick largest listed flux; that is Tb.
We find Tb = 12.01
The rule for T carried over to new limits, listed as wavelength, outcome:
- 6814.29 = 10.02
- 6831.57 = 10.82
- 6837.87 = 10.59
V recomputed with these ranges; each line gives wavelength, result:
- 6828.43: 11.67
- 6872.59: 10.79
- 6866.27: 12.01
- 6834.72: 10.03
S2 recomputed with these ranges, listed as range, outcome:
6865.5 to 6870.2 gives 10.02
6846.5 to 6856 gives 10.2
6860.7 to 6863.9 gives 9.733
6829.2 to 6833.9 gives 10.27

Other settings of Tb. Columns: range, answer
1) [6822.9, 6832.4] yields 11.67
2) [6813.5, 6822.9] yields 11.2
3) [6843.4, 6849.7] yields 11.25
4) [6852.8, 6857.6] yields 11.23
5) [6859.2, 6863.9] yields 10.84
